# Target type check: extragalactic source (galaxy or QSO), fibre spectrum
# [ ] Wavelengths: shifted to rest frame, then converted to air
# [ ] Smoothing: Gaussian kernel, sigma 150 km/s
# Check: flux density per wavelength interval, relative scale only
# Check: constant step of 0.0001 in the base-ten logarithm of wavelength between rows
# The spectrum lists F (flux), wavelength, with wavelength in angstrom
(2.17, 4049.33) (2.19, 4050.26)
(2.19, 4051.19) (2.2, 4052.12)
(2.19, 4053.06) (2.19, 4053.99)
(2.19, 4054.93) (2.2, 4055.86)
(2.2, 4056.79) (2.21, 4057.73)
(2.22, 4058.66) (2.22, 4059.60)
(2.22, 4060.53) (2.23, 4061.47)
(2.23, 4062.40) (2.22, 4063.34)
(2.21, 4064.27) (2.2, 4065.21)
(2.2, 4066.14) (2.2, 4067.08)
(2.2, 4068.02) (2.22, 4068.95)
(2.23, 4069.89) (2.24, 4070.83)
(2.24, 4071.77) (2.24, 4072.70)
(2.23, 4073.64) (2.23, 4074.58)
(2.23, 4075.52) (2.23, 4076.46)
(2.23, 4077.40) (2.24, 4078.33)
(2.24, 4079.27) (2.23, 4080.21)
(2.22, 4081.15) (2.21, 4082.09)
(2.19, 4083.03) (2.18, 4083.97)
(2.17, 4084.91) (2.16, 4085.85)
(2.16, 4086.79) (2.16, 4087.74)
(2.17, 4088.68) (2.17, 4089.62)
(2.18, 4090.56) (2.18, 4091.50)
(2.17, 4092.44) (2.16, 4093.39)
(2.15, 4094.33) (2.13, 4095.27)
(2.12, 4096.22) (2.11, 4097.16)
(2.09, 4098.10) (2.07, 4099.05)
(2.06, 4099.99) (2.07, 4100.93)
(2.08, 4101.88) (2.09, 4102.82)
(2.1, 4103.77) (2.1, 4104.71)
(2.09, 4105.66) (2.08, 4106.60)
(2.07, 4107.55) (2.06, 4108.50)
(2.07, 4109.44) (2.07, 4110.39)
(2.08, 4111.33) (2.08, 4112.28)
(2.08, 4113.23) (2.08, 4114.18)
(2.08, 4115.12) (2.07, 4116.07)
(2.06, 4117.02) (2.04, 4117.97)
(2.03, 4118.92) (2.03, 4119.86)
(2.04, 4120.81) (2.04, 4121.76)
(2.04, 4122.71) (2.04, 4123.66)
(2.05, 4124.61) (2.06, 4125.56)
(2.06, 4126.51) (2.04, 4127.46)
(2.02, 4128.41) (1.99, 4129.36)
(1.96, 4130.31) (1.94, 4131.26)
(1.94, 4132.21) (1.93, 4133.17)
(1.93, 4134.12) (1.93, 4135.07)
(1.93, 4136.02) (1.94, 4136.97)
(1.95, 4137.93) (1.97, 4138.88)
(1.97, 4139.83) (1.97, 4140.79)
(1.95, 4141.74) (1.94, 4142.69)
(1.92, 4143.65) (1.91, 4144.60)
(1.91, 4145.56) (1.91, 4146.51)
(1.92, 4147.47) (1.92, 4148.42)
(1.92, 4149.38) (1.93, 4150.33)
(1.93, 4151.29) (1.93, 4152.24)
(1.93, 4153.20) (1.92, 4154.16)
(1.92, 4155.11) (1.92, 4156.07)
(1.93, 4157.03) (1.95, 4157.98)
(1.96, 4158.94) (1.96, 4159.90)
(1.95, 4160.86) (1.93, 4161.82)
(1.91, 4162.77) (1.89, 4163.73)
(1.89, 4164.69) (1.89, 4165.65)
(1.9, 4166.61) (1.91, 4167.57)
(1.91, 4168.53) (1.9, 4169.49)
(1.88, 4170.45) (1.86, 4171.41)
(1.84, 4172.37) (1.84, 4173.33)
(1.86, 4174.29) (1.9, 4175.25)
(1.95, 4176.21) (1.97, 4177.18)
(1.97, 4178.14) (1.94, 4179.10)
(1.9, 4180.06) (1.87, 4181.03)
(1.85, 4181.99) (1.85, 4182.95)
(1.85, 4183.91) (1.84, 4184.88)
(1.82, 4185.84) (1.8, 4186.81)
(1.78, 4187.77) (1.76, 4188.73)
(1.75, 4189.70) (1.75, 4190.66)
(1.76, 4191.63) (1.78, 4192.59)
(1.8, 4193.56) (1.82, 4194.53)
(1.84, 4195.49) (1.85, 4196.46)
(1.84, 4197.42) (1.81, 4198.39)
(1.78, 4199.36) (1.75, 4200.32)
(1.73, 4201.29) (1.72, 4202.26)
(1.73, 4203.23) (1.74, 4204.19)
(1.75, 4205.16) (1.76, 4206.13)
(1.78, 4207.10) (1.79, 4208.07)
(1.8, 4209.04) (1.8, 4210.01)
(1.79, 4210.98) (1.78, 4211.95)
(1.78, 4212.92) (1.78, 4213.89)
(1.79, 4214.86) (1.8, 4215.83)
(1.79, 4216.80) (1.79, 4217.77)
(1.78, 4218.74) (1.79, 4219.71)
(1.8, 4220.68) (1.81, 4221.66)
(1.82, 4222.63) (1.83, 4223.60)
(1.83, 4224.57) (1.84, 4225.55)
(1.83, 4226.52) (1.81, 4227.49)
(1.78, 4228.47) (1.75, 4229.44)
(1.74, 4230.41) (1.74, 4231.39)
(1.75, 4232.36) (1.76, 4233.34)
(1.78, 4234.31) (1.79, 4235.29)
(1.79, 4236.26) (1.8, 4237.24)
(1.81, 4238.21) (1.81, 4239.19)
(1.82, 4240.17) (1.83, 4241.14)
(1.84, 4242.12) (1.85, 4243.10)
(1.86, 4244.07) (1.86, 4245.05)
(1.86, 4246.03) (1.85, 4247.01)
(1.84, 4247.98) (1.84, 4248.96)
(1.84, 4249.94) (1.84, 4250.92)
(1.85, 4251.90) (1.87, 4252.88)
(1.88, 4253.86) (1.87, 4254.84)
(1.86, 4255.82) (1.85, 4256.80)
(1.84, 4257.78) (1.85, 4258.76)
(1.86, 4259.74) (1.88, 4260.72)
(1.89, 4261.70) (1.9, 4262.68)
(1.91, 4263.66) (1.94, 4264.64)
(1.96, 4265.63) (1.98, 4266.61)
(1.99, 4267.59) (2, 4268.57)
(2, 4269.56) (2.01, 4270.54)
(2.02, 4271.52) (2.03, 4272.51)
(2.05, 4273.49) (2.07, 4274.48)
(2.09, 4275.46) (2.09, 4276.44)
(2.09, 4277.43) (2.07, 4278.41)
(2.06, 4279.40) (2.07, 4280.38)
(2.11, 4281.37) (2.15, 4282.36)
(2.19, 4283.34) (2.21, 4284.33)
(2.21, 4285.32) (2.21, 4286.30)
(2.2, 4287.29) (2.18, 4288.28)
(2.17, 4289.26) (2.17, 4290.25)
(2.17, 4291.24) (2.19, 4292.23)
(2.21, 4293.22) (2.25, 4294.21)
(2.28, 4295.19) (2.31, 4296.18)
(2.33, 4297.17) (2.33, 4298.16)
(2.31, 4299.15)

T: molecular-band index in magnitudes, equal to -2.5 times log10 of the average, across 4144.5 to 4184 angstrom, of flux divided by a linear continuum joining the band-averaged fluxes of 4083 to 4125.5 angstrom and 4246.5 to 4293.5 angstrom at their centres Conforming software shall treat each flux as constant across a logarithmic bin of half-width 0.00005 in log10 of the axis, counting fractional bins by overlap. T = 0.09 mag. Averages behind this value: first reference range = 2.1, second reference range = 2.01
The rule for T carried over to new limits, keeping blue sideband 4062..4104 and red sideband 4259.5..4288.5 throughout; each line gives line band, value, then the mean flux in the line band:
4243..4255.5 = 0.116 mag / 1.85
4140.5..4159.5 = 0.109 mag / 1.93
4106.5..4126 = 0.050 mag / 2.06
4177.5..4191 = 0.148 mag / 1.84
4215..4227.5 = 0.153 mag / 1.81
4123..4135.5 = 0.081 mag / 1.99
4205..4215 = 0.174 mag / 1.78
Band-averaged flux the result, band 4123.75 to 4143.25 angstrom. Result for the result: 1.97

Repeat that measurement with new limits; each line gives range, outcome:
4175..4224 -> 1.81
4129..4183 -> 1.92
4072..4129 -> 2.12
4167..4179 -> 1.9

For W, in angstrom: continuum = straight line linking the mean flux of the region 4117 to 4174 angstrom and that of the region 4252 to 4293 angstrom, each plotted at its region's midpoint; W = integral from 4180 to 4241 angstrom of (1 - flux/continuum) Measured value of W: 6.0 angstrom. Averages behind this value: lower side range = 1.95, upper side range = 2.03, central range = 1.79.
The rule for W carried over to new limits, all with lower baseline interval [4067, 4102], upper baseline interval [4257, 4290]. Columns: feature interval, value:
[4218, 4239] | 2.8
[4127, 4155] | 2.5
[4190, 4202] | 1.8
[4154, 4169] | 1.4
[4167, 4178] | 1.1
